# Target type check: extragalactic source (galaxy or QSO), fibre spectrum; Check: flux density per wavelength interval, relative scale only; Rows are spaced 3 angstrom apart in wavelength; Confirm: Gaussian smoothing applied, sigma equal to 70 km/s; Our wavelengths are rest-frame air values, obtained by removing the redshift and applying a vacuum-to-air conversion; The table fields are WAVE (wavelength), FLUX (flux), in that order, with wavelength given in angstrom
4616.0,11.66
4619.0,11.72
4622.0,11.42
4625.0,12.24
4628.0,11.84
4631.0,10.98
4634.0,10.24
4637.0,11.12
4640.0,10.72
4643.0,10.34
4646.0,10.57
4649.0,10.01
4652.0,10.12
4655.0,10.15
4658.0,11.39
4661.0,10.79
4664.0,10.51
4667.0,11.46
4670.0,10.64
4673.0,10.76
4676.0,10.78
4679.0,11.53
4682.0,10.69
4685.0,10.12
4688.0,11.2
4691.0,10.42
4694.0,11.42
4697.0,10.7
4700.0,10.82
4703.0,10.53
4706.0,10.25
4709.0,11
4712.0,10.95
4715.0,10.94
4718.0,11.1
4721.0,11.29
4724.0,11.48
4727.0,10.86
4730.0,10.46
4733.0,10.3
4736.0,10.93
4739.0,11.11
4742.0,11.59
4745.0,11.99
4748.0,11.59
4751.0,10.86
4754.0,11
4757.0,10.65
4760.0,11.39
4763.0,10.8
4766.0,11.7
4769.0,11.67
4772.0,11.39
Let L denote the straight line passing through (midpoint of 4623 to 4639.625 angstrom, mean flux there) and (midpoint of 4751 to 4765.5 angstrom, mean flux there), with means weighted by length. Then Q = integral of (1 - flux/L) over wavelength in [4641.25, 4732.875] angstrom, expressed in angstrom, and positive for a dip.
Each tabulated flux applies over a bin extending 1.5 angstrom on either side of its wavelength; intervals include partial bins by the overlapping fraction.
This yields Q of 3.1 angstrom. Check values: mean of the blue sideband 11.2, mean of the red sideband 11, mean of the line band 10.8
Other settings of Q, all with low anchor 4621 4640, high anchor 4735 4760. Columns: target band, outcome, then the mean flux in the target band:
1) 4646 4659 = 1.0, 10.4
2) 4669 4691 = 0.9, 10.8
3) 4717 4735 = 0.5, 10.9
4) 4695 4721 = 1.0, 10.8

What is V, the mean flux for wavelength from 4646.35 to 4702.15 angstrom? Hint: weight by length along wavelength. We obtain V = 10.7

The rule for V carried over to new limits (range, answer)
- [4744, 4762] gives 11.2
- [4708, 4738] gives 10.9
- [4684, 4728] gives 10.9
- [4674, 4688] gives 10.8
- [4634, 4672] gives 10.6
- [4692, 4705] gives 10.8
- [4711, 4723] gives 11.1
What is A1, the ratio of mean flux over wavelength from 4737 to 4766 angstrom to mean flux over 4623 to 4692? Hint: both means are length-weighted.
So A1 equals 1.0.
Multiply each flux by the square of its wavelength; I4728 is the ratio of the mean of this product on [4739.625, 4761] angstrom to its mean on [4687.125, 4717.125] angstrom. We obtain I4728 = 1.06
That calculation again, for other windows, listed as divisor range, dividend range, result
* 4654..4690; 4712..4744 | 1.04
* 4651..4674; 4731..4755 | 1.08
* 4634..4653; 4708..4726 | 1.10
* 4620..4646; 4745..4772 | 1.07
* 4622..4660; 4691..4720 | 1.03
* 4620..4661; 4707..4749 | 1.06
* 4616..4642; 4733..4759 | 1.04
